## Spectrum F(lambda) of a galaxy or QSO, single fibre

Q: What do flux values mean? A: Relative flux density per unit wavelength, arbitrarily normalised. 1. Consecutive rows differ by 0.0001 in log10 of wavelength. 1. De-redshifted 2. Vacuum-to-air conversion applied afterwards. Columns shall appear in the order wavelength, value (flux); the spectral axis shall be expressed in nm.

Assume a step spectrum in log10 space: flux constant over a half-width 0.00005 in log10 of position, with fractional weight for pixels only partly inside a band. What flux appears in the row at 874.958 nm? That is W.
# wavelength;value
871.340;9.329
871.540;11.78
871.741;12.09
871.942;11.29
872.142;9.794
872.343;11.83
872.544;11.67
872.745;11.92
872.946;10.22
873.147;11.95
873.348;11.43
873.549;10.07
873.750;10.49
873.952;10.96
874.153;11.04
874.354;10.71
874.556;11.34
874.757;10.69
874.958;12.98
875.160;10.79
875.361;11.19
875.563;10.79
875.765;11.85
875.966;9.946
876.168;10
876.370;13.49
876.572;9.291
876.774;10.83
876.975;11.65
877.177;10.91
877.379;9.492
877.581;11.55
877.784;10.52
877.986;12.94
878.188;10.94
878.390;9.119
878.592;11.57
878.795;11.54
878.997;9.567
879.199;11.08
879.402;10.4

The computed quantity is 12.98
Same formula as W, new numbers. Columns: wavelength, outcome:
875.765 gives 11.85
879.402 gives 10.4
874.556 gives 11.34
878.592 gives 11.57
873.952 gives 10.96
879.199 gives 11.08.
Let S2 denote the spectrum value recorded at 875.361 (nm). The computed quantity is 11.19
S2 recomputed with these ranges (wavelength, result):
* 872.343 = 11.83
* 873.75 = 10.49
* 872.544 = 11.67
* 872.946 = 10.22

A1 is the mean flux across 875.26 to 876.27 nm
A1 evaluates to 10.8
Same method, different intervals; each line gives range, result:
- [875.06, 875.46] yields 11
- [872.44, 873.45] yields 11.4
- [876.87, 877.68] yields 10.9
